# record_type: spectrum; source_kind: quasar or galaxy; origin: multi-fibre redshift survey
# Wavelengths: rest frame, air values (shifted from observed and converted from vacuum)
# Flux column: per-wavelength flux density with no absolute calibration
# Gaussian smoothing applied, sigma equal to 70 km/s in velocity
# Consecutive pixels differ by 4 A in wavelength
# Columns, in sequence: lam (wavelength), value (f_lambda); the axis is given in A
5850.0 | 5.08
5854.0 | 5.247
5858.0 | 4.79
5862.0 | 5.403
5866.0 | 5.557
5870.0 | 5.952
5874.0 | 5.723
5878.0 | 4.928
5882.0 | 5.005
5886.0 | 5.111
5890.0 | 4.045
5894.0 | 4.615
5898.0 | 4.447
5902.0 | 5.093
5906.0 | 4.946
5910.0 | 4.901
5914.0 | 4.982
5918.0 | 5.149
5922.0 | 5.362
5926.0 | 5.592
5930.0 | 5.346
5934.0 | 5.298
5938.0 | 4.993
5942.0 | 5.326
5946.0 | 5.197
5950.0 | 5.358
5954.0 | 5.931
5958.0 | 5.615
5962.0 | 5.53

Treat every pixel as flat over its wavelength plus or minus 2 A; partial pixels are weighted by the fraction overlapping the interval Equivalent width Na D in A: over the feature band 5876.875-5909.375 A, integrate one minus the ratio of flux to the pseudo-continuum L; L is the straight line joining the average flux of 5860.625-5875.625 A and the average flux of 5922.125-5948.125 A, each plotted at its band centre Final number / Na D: 4.43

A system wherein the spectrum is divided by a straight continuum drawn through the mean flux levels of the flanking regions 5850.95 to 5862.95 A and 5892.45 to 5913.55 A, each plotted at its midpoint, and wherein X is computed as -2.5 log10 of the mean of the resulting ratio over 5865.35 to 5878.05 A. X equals -0.12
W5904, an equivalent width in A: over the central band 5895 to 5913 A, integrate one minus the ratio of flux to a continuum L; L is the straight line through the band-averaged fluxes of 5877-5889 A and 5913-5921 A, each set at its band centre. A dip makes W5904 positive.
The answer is 0.7 A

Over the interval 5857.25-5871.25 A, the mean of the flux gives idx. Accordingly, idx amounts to 5.45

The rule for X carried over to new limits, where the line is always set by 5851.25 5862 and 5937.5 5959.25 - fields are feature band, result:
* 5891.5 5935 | 0.05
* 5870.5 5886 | -0.02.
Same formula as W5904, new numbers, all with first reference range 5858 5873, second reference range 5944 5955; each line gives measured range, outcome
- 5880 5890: 1.2 A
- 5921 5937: 0.3 A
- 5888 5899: 2.3 A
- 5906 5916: 1.0 A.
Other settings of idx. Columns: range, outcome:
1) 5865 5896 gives 5.1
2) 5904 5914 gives 4.94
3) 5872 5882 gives 5.26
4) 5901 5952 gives 5.2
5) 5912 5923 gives 5.15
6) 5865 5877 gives 5.69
